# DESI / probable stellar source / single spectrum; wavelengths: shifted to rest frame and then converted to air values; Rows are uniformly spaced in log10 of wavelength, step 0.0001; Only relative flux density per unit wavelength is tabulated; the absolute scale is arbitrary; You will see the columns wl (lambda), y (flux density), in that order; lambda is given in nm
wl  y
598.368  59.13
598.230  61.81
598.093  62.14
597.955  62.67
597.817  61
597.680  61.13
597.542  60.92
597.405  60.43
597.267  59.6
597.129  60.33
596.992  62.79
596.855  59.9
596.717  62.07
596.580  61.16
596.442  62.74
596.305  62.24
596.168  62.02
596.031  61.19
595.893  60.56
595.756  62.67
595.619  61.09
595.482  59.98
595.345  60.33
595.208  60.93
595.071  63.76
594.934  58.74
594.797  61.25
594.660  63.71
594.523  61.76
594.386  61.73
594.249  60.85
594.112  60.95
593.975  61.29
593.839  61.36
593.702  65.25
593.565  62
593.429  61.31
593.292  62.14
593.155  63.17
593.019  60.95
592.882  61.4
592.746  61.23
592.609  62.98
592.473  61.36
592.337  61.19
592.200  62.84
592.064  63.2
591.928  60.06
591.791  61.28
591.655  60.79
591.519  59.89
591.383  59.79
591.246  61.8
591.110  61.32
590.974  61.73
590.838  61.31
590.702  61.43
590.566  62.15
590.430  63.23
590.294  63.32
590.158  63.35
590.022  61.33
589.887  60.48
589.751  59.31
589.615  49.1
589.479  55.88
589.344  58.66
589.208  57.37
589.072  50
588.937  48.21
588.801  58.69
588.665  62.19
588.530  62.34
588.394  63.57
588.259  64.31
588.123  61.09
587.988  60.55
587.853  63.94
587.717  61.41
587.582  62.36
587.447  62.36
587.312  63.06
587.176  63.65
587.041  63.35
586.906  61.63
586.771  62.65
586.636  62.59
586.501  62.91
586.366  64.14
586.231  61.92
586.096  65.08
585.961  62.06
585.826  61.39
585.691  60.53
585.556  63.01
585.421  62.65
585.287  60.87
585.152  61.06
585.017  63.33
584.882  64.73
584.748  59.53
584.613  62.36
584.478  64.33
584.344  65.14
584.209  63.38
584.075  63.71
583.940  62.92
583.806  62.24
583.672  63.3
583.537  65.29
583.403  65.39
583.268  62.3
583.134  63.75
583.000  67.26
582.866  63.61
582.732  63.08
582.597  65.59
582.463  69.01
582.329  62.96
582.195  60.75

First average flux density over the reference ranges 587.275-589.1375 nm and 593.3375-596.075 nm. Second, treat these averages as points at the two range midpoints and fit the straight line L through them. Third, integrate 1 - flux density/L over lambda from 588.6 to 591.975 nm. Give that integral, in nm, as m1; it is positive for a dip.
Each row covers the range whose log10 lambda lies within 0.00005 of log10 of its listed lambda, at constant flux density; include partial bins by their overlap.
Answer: 0.08 nm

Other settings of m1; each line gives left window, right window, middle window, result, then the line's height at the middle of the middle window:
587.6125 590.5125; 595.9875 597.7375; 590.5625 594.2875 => -0.08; 60.3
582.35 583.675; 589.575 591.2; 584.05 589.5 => 0.11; 62.8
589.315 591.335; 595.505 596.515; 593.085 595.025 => -0.02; 61.2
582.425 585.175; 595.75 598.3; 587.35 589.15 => 0.08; 63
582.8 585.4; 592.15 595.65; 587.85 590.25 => 0.14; 62.5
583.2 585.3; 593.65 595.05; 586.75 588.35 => 0.00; 62.7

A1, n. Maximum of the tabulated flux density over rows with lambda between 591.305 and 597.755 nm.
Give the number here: 65.25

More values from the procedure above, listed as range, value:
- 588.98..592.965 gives 63.35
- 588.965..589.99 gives 60.48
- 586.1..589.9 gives 64.31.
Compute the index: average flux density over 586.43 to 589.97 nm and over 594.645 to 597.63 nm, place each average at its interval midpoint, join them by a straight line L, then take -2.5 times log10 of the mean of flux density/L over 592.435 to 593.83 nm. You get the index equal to -0.02 mag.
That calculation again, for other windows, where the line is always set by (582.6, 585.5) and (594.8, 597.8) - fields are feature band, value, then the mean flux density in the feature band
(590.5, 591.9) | 0.02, 61.1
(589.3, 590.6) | 0.05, 59.7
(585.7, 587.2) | 0.00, 62.8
